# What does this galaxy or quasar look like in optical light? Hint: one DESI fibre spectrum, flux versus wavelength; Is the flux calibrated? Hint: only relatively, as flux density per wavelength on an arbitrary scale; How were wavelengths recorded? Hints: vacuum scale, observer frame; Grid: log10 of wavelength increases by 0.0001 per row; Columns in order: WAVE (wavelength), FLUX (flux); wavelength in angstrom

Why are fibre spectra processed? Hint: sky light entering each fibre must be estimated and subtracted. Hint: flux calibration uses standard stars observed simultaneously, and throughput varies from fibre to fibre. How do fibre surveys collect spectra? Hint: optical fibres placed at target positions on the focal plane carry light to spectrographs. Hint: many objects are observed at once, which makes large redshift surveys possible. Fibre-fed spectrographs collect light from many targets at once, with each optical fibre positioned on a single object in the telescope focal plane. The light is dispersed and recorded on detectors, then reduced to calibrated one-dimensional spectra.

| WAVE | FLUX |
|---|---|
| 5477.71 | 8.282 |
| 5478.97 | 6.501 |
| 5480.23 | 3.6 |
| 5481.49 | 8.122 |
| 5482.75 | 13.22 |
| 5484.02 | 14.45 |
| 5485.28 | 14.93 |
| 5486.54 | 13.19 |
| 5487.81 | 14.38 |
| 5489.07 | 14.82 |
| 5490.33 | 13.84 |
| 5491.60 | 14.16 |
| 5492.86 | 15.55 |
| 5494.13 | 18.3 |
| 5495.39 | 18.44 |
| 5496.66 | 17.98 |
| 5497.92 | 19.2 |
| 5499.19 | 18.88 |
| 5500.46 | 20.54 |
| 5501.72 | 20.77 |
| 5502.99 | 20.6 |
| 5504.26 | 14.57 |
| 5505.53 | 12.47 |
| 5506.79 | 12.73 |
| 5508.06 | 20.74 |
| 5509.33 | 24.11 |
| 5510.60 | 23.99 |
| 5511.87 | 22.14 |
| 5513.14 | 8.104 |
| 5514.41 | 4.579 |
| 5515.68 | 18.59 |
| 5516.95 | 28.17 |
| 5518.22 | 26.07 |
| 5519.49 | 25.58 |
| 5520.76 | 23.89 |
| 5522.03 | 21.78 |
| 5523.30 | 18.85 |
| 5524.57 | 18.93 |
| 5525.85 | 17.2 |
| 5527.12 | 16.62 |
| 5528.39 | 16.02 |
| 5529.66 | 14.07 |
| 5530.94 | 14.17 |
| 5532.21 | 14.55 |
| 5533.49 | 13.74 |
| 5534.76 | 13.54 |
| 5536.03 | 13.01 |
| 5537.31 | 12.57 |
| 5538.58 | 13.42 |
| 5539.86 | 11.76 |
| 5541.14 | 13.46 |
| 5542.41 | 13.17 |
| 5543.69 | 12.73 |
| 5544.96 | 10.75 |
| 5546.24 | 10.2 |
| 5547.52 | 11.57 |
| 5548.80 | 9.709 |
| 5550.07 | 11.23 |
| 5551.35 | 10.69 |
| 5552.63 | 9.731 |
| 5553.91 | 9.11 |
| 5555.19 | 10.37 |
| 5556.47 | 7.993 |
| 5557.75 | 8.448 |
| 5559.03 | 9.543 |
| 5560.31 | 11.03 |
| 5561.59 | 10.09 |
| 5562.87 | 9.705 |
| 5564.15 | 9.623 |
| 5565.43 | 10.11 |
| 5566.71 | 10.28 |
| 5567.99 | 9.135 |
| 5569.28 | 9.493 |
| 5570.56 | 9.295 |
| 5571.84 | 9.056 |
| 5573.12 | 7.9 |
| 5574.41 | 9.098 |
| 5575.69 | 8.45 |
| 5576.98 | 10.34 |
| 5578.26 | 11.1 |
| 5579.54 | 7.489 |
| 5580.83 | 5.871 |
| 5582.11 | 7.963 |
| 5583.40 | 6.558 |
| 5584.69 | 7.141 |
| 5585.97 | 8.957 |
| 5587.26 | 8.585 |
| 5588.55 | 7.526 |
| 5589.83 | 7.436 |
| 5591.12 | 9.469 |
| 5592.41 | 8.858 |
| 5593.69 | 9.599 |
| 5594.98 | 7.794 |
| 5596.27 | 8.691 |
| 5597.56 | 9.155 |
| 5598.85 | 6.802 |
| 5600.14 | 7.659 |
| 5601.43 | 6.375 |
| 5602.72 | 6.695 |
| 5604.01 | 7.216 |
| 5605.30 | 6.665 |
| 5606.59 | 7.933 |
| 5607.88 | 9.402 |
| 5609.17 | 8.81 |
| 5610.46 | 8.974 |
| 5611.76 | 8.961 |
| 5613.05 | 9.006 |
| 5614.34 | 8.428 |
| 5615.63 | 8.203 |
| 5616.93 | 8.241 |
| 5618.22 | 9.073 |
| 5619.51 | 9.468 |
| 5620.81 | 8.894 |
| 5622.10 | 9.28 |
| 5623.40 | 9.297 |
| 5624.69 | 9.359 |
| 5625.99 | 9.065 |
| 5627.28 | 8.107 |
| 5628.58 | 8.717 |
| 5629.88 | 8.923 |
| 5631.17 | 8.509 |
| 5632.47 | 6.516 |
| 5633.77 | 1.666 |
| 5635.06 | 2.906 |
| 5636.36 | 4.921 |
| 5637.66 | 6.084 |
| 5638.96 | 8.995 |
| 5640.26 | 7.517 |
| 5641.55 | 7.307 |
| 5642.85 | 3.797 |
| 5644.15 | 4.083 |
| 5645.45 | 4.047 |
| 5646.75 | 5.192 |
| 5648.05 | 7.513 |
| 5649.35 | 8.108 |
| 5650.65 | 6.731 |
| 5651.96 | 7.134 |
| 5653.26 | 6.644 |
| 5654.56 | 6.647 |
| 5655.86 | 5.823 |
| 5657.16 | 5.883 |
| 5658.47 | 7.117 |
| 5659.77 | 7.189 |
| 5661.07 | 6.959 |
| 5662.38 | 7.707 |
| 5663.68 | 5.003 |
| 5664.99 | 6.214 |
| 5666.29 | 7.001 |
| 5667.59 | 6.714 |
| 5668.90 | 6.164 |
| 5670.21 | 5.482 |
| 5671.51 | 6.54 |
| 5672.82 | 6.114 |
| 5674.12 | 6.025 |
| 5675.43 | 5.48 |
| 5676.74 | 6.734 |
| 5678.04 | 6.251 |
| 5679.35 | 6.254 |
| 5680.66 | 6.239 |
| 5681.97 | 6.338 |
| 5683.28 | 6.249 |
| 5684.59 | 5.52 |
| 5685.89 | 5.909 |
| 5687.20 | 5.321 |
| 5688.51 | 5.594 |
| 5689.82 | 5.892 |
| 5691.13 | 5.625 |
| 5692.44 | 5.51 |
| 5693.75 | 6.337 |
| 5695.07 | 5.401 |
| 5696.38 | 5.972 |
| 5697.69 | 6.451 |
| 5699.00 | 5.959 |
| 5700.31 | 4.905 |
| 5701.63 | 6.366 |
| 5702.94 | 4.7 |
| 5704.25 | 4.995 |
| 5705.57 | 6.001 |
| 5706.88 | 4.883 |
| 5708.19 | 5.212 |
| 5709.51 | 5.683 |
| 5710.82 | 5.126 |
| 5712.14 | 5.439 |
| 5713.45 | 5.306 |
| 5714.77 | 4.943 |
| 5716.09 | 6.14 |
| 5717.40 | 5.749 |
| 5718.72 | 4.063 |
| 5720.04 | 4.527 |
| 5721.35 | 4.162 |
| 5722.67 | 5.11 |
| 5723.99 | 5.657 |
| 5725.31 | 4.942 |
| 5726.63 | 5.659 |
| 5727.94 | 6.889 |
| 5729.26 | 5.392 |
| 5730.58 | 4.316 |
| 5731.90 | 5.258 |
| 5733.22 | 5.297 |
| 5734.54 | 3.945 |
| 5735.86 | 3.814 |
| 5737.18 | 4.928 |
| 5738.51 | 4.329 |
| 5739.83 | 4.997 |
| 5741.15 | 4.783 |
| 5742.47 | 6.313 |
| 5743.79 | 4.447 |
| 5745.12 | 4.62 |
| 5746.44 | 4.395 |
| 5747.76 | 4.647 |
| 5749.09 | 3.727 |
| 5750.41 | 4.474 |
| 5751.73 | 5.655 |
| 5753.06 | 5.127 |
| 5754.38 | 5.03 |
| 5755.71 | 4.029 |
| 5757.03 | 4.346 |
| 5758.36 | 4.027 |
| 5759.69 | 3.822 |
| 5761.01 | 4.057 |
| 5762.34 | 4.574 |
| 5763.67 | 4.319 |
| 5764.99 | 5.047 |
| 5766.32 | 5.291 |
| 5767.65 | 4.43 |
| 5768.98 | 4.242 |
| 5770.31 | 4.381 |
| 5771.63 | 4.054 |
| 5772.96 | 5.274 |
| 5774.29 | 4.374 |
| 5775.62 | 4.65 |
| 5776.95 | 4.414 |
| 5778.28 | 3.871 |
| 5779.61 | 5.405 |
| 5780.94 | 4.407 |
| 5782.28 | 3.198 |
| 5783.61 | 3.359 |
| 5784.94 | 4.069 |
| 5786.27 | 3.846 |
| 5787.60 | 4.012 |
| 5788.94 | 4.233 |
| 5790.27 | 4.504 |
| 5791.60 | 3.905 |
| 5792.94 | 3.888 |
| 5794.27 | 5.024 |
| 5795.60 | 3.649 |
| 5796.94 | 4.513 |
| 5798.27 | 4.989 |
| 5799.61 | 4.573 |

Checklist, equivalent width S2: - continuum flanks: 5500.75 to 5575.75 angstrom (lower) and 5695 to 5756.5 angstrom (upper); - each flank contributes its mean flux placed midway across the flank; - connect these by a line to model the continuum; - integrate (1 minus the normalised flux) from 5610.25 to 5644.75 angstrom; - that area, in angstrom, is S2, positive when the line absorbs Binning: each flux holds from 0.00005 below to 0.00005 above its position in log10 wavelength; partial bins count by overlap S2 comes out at 7.90 angstrom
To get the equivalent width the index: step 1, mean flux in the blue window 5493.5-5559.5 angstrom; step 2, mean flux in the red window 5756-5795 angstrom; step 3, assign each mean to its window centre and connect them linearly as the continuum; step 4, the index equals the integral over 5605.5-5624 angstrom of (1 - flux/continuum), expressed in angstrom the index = 4.4 angstrom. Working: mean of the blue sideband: 15.6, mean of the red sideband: 4.31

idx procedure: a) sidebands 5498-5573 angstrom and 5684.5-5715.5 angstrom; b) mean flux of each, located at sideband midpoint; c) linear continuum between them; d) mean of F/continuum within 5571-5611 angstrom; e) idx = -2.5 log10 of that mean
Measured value 0.36 mag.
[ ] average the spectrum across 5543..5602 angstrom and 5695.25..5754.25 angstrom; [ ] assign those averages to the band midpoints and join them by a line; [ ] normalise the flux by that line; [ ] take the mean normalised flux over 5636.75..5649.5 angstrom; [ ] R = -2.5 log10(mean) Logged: 0.177 mag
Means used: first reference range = 9.11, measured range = 6.17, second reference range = 5.12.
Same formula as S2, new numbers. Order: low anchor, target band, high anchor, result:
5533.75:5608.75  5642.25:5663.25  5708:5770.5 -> 2.7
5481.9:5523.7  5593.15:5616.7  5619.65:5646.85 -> 2.8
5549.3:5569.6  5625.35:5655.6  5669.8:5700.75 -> 3.5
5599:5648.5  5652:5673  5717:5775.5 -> 0.3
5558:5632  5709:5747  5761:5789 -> 3.0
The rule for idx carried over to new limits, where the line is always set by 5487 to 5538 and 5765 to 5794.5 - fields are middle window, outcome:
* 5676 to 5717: 0.42 mag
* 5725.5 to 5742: 0.30 mag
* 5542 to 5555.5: 0.40 mag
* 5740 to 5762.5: 0.24 mag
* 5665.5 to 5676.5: 0.48 mag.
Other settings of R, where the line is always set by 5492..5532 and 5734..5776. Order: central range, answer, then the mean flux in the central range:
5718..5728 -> 0.26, 5.03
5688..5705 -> 0.36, 5.67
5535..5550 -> 0.36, 12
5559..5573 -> 0.50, 9.71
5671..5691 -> 0.41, 6.02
